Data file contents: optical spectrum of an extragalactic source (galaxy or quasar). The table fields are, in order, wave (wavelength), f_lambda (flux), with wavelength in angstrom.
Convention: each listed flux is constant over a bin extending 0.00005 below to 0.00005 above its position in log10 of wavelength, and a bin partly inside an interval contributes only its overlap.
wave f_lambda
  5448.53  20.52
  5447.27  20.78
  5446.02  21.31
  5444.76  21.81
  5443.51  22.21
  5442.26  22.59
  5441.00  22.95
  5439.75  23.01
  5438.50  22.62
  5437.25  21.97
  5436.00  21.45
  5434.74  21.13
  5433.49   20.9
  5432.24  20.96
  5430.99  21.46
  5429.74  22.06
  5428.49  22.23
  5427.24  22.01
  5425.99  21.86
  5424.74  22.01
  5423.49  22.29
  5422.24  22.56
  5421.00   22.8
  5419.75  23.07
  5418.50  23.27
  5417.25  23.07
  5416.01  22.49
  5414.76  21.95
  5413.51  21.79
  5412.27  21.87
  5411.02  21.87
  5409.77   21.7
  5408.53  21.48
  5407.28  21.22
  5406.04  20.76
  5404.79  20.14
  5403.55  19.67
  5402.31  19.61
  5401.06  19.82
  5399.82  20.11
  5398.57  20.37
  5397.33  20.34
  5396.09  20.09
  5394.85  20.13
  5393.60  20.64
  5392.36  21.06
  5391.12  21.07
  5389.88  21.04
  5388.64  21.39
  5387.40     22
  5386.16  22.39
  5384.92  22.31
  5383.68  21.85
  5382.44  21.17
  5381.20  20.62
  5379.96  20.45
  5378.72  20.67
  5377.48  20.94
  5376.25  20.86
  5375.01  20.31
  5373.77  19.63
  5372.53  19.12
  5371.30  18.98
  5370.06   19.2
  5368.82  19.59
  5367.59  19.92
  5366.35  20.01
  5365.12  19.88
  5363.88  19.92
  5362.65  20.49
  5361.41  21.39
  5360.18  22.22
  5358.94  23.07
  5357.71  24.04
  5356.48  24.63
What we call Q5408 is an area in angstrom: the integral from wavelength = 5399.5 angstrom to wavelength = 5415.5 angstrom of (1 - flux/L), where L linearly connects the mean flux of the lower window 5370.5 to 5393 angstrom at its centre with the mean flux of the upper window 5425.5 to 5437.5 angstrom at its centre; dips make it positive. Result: 0.2 angstrom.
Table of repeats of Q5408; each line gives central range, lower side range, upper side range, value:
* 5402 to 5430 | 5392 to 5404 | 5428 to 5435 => -1.3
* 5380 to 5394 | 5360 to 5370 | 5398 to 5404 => -0.9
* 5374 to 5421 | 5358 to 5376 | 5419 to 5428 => 0.6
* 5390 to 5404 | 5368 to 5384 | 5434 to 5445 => 0.4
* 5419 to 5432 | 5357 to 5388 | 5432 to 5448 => -0.4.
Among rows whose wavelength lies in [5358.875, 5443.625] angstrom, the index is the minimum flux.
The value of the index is 18.98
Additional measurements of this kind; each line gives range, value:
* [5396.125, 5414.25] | 19.61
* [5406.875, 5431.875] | 21.22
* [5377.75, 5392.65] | 20.45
